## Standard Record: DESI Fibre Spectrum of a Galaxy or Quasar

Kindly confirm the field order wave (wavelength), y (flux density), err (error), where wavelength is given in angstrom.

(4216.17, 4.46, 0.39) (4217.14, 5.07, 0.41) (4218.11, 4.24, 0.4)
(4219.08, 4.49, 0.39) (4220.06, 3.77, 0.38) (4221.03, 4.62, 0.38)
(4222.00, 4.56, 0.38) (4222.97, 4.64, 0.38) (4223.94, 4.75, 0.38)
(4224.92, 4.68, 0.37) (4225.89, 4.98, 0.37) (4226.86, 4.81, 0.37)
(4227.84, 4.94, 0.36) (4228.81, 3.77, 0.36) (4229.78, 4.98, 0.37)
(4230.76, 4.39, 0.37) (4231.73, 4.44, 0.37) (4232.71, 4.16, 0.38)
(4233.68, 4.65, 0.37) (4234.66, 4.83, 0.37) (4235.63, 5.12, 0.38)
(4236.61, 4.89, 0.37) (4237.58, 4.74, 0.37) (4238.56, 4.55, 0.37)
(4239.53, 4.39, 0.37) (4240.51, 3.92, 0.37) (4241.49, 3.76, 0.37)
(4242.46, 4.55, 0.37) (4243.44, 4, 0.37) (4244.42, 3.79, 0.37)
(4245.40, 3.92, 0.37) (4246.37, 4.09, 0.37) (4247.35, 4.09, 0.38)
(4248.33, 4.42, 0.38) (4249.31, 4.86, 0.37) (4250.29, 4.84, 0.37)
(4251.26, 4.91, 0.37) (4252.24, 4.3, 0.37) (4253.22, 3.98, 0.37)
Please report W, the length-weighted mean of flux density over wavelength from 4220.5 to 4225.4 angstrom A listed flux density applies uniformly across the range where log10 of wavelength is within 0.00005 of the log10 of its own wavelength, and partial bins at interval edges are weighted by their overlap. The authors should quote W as 4.64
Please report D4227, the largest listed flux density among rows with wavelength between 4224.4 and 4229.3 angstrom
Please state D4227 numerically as 4.98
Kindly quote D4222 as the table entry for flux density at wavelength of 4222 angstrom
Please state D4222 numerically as 4.56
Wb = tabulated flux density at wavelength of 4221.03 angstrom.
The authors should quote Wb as 4.62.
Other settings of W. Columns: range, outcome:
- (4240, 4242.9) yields 4.07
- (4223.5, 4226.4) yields 4.8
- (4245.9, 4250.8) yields 4.47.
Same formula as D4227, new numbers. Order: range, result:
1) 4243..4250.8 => 4.86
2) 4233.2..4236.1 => 5.12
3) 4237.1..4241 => 4.74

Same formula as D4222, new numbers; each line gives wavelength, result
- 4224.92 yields 4.68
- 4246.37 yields 4.09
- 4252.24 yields 4.3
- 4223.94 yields 4.75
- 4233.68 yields 4.65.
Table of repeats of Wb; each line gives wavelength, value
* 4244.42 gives 3.79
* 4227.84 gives 4.94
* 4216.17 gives 4.46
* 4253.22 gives 3.98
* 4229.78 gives 4.98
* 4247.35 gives 4.09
